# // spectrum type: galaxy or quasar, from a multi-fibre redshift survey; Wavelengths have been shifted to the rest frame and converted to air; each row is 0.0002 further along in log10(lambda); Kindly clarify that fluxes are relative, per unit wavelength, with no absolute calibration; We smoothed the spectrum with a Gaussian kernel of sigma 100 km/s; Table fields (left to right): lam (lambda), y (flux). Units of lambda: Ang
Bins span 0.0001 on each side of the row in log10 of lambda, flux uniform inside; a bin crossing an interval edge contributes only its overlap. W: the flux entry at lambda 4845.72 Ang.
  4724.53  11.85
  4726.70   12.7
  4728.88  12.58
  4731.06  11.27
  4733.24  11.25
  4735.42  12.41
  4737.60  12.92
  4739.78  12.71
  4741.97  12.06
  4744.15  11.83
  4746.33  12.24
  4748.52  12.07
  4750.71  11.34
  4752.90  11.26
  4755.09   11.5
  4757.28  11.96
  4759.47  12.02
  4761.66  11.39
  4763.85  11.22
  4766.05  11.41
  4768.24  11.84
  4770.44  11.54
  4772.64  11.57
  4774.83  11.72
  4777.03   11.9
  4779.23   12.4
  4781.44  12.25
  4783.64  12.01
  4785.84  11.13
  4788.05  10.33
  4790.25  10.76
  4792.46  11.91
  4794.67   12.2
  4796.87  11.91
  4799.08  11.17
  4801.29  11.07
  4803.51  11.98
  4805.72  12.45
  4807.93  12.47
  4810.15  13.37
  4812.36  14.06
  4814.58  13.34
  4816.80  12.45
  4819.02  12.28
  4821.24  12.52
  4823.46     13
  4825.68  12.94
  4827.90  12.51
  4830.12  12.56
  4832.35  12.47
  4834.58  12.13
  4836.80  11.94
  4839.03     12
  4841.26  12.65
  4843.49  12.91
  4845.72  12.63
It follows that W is 12.63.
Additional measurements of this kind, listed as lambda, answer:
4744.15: 11.83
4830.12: 12.56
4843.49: 12.91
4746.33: 12.24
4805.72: 12.45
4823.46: 13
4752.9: 11.26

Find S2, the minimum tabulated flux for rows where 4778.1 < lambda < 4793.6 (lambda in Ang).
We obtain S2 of 10.33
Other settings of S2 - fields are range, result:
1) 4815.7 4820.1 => 12.28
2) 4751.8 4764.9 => 11.22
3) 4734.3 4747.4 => 11.83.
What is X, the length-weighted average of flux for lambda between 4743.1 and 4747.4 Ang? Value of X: 12.1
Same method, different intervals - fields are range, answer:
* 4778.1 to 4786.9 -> 11.9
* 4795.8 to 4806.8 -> 11.7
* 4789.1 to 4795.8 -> 11.6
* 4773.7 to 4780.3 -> 12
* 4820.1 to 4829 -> 12.7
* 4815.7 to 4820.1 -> 12.4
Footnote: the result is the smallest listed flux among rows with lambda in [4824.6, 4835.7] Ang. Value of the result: 12.13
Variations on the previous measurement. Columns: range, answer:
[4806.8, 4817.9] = 12.45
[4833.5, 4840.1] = 11.94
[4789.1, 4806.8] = 10.76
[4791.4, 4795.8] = 11.91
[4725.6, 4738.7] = 11.25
